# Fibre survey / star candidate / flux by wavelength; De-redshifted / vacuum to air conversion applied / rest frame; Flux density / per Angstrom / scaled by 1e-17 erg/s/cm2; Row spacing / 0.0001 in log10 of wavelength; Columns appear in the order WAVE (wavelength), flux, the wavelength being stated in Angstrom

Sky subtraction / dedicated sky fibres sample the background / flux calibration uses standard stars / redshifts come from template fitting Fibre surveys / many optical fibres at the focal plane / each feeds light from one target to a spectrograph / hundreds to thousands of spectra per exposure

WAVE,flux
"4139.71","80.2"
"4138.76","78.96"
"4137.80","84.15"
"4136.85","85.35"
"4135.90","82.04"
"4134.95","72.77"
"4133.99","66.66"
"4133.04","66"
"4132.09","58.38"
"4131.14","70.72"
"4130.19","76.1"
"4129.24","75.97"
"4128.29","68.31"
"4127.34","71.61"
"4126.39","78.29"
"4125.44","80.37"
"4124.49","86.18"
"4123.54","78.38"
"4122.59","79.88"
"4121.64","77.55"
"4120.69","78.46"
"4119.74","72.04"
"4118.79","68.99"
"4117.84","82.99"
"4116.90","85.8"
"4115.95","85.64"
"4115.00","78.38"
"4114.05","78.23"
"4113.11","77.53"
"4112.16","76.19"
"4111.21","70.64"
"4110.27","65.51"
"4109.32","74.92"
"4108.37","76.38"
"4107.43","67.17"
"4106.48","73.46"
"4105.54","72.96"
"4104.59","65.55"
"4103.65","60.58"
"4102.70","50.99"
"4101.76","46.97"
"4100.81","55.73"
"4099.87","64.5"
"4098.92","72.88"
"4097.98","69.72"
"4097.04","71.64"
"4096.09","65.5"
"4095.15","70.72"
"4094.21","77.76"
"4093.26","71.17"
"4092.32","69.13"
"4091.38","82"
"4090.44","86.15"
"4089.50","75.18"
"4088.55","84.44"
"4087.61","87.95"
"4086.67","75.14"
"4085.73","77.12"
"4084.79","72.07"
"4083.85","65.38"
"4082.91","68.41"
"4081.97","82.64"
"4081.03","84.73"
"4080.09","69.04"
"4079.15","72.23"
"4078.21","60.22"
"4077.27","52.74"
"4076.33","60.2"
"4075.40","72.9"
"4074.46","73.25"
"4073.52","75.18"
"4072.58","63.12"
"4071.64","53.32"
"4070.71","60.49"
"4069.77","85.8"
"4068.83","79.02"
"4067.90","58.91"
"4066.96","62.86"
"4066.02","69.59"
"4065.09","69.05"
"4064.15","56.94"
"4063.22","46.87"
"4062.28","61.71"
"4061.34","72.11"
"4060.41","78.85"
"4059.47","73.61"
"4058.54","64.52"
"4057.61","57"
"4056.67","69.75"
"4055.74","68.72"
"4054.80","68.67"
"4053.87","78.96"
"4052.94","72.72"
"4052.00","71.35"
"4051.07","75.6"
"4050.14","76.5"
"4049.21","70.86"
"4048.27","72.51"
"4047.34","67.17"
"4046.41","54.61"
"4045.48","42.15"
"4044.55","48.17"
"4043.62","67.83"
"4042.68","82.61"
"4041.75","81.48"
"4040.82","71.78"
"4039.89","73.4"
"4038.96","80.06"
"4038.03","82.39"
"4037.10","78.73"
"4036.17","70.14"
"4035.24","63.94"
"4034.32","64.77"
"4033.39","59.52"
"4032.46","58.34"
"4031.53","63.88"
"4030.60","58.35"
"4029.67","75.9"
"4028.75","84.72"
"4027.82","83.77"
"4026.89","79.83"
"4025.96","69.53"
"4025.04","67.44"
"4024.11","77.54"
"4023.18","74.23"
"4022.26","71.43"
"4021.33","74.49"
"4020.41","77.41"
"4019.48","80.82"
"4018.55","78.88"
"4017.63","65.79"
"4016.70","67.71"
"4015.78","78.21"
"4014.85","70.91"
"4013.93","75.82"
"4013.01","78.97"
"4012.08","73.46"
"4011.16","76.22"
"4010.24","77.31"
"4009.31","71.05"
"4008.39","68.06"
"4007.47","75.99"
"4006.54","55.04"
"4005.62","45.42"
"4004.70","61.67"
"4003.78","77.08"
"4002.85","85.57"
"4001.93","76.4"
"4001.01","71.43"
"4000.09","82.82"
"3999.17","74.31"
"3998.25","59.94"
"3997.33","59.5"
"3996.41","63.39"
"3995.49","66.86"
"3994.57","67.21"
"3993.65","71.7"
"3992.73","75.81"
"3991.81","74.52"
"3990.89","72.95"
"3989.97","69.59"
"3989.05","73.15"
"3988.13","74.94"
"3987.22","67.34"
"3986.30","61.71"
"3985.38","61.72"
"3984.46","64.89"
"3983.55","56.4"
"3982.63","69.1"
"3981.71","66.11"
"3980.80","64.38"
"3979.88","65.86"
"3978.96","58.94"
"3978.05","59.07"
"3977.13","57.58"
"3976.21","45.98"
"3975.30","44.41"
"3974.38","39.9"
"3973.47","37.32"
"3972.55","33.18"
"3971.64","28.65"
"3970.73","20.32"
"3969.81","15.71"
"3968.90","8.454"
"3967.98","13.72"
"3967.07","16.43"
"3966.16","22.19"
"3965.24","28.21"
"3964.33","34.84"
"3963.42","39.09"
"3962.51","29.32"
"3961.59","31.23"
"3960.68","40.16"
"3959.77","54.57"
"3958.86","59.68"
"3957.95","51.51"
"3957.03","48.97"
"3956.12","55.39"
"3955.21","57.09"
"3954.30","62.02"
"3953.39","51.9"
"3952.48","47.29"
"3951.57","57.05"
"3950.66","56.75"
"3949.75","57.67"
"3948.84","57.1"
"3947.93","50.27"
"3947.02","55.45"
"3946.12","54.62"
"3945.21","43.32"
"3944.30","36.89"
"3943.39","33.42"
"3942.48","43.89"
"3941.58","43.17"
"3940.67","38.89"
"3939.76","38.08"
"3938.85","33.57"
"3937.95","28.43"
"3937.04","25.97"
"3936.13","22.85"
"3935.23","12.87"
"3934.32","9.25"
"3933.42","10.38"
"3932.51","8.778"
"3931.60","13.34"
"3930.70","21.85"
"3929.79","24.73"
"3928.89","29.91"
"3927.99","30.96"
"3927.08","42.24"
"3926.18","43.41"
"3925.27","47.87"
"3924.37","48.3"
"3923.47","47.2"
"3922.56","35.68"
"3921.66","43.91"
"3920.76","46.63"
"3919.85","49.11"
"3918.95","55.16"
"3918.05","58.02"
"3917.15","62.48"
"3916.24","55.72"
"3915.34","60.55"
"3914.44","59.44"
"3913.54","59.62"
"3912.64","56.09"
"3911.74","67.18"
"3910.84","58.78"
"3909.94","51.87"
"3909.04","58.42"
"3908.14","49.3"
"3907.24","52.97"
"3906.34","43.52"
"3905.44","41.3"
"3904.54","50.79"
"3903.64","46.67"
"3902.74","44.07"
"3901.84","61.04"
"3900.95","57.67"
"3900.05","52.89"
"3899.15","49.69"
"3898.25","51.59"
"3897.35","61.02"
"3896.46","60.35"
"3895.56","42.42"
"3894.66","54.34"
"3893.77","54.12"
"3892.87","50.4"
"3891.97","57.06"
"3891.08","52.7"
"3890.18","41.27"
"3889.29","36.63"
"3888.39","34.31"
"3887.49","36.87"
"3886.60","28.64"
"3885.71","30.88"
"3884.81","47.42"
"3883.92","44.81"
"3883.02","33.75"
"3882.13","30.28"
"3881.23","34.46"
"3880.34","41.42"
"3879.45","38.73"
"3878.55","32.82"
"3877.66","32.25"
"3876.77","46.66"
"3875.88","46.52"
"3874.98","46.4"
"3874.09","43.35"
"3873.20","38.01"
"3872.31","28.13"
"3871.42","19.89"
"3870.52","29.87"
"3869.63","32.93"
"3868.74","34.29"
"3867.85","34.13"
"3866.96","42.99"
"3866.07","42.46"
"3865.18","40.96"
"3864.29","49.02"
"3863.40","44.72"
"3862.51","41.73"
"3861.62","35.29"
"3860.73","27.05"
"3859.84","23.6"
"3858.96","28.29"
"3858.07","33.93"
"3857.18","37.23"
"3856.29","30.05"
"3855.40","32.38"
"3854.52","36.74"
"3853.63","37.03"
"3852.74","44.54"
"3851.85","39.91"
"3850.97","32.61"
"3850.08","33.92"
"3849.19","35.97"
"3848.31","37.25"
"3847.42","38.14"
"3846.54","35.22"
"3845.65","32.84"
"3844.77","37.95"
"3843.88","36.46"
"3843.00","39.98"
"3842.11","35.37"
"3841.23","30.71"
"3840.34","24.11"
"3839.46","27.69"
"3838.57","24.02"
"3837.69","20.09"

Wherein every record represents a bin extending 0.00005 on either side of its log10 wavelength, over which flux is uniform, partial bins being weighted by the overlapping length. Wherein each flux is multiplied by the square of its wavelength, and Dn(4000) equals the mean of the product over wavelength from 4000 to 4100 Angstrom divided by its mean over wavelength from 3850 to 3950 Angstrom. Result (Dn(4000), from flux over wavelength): 1.84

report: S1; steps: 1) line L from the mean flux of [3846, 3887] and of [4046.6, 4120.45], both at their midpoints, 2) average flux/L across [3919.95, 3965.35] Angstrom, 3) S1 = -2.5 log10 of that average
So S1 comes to 0.21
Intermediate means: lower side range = 36.5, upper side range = 70.5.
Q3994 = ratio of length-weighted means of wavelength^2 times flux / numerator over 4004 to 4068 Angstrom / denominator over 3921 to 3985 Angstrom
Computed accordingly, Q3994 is 1.79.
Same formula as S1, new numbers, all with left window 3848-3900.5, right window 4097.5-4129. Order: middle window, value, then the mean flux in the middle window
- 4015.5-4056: -0.15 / 71.2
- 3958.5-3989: 0.19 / 45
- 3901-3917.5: -0.22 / 54.5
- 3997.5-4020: -0.23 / 71.9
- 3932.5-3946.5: 0.50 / 30.8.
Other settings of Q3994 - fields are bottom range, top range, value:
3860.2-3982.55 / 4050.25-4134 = 1.82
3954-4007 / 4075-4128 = 1.43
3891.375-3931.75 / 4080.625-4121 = 1.63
